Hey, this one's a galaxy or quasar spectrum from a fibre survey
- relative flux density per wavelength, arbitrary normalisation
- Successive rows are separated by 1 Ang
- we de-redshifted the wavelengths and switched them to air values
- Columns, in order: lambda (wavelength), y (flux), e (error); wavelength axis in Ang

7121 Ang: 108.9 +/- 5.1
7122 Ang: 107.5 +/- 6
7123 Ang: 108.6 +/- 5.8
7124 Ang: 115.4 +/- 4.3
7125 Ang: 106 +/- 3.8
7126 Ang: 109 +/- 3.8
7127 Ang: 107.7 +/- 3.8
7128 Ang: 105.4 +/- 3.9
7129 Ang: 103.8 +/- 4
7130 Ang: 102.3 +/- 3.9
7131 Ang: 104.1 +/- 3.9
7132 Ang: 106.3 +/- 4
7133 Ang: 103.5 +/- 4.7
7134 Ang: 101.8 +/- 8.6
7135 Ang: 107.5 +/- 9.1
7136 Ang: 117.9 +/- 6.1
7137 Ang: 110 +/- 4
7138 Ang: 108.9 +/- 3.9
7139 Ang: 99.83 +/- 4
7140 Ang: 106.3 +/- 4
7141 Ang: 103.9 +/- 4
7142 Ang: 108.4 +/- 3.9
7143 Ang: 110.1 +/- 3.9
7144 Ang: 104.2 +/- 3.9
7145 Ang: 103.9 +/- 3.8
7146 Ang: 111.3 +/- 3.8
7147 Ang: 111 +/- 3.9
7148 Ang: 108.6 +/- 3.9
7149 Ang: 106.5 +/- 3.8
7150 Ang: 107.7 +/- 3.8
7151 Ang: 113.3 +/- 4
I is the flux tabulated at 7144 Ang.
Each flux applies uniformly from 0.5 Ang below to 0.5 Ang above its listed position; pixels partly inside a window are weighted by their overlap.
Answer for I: 104.2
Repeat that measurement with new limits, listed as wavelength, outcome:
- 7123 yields 108.6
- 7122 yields 107.5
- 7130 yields 102.3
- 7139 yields 99.83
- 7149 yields 106.5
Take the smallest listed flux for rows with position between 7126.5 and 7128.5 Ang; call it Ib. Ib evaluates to 105.4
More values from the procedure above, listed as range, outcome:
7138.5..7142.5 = 99.83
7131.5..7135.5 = 101.8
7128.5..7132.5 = 102.3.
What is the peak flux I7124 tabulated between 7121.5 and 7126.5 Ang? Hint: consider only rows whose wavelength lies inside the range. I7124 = 115.4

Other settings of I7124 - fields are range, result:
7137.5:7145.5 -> 110.1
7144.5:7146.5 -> 111.3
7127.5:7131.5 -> 105.4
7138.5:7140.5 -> 106.3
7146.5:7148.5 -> 111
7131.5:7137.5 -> 117.9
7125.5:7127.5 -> 109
